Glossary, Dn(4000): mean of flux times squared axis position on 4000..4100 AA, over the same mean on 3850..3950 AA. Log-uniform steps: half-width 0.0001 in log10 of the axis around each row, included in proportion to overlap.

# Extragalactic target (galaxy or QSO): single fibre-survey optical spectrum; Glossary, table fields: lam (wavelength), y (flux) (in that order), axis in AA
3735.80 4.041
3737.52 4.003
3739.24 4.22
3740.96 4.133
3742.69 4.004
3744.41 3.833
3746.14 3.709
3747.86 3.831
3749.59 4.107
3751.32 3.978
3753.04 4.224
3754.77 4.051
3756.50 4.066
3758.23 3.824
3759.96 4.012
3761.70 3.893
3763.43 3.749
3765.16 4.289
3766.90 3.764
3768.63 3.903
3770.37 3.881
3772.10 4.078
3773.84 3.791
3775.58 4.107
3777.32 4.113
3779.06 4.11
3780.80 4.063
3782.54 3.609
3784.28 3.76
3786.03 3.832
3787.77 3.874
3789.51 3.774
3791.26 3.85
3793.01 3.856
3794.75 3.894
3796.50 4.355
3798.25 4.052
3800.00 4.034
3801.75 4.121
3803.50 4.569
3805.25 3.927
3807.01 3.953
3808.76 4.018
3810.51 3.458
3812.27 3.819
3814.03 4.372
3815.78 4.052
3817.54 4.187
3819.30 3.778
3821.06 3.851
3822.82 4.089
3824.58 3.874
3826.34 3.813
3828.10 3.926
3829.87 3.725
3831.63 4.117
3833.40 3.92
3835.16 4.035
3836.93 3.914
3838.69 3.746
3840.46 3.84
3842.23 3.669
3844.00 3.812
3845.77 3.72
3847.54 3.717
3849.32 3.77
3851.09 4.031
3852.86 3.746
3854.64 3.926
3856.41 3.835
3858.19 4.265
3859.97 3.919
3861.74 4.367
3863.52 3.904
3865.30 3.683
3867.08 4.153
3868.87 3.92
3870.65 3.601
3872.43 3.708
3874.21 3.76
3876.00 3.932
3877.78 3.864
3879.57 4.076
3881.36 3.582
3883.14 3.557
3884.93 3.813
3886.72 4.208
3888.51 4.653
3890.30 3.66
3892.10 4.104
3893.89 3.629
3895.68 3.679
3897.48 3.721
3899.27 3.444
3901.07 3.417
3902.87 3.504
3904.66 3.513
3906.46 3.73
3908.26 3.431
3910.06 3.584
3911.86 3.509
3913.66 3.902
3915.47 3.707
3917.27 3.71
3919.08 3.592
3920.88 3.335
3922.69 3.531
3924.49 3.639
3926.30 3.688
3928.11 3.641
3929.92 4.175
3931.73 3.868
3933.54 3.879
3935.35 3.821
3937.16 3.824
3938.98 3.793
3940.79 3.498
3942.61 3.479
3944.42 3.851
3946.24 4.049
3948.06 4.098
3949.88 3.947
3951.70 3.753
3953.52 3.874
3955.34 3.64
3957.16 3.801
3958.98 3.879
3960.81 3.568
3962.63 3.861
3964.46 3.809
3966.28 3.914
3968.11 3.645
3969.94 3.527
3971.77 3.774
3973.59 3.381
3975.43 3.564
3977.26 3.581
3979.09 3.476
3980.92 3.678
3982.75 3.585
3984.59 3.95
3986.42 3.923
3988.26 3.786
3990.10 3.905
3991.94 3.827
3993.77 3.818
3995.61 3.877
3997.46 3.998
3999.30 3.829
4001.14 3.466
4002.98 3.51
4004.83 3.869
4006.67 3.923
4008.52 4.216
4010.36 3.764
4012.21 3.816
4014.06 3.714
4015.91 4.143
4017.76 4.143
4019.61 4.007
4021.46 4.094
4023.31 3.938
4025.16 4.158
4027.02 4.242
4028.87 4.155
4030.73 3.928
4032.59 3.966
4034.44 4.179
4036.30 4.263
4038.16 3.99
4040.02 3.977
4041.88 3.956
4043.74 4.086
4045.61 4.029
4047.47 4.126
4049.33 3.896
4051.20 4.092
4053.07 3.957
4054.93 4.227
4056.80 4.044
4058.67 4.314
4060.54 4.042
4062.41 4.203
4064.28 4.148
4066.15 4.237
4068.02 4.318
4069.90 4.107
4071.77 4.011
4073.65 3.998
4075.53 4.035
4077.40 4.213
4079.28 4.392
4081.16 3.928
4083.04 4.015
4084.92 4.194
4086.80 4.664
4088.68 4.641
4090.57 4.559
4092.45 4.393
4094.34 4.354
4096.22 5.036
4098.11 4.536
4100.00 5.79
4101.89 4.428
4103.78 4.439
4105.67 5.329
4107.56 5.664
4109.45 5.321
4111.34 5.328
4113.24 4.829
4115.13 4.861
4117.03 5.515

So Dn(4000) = 1.18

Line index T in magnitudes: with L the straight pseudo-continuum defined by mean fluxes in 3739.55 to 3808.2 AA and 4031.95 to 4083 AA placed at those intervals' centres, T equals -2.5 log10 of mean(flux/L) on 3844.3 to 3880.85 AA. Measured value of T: 0.03 mag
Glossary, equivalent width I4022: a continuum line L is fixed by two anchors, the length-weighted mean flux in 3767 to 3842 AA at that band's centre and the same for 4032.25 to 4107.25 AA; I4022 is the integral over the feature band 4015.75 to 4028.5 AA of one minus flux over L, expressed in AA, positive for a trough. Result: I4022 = 0.39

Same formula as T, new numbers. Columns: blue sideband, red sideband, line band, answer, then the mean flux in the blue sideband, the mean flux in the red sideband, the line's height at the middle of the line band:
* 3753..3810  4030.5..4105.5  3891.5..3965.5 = 0.11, 3.97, 4.26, 4.12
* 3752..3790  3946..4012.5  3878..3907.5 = 0.02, 3.95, 3.78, 3.85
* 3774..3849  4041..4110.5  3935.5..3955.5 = 0.10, 3.93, 4.37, 4.16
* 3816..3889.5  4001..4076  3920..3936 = 0.06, 3.9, 4.04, 3.96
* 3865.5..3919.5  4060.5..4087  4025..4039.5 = -0.01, 3.75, 4.16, 4.07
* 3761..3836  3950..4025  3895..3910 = 0.09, 3.96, 3.8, 3.87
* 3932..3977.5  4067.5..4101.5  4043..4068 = 0.04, 3.76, 4.4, 4.26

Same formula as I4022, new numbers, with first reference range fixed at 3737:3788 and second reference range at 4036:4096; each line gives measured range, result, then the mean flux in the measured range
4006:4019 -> 0.6 AA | 3.96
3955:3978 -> 2.3 AA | 3.69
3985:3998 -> 0.8 AA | 3.87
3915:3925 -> 1.2 AA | 3.58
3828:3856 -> 1.2 AA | 3.85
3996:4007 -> 1.0 AA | 3.76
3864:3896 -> 1.4 AA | 3.87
